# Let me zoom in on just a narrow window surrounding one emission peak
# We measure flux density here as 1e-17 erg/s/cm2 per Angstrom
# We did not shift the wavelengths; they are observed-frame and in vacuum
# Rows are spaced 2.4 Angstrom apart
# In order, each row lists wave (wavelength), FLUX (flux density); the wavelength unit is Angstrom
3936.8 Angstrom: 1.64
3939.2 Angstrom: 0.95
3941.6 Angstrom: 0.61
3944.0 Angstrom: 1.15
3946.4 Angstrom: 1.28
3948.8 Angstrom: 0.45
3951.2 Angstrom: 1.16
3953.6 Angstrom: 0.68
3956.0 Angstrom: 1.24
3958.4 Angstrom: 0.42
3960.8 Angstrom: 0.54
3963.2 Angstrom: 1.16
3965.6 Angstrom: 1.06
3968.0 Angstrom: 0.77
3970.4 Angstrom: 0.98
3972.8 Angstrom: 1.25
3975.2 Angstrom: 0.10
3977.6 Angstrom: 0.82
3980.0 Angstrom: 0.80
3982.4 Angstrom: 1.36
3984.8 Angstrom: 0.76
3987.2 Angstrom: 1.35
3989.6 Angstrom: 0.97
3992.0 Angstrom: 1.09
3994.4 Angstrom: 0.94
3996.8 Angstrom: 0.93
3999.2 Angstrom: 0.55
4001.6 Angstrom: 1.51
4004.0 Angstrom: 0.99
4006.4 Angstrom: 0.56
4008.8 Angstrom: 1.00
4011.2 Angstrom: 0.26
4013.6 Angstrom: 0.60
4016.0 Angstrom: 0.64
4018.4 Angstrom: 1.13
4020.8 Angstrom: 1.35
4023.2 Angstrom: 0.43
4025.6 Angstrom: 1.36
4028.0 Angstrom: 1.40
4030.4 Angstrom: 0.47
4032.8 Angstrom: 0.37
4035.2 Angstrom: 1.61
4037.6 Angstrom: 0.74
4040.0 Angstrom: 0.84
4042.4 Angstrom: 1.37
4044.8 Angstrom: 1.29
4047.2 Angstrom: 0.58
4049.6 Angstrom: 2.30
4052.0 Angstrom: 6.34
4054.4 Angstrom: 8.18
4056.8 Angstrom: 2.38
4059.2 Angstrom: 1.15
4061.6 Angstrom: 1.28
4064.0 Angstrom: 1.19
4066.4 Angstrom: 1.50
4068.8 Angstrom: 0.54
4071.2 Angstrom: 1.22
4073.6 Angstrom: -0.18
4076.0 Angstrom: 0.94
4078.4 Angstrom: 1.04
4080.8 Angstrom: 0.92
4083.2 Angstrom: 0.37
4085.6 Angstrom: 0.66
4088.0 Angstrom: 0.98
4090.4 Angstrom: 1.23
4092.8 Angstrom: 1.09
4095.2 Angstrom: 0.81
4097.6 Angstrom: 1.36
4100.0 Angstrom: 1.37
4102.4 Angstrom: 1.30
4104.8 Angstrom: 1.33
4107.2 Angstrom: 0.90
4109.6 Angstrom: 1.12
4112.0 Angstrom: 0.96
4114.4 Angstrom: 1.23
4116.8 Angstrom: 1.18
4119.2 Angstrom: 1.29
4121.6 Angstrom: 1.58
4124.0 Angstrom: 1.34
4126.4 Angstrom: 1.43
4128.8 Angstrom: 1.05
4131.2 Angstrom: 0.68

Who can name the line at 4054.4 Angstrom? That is [O II] 3727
